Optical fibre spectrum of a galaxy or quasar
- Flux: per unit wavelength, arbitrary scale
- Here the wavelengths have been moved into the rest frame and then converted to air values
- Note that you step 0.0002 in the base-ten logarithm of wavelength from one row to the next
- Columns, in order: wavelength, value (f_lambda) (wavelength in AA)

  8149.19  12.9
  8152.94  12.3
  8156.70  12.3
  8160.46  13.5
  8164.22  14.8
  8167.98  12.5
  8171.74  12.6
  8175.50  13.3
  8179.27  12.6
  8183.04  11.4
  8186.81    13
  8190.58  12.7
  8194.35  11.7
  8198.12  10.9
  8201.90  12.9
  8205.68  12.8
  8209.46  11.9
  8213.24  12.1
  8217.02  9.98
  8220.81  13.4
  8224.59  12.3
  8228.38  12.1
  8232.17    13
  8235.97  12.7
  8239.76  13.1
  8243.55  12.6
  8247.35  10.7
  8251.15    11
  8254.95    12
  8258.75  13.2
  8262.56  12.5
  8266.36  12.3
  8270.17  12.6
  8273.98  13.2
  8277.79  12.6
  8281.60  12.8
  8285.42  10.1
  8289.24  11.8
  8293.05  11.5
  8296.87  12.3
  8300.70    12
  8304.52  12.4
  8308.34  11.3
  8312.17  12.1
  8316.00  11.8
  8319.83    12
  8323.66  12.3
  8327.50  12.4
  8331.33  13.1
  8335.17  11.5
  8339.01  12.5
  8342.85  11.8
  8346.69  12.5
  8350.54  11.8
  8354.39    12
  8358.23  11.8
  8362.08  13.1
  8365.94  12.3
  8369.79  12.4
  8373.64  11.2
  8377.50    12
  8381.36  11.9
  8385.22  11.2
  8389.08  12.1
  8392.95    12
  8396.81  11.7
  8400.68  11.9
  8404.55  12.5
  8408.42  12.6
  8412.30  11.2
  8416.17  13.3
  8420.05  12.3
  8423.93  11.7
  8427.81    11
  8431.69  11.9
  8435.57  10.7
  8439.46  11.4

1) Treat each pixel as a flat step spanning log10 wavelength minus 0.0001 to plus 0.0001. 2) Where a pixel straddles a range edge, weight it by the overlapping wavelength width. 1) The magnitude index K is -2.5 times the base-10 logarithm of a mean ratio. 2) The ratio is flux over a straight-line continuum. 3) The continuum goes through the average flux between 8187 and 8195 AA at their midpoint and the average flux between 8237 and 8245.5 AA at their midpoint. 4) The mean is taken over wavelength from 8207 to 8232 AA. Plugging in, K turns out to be 0.05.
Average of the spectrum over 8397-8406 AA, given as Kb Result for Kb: 12.1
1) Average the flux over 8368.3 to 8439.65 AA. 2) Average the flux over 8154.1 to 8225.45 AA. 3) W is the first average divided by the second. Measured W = 1.0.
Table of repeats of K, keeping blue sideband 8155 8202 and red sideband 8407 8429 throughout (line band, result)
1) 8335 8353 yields 0.013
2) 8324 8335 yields -0.020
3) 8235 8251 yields 0.031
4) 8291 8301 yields 0.037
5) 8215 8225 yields 0.060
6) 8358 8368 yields -0.029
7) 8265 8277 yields -0.027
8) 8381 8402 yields 0.028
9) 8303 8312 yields 0.038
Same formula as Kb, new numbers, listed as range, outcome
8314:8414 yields 12.1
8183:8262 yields 12.2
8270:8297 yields 12.1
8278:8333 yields 12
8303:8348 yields 12.1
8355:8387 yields 12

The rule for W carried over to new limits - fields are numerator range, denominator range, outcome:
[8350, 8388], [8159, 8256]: 0.97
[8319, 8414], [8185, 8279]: 0.98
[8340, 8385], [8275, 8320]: 1.01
